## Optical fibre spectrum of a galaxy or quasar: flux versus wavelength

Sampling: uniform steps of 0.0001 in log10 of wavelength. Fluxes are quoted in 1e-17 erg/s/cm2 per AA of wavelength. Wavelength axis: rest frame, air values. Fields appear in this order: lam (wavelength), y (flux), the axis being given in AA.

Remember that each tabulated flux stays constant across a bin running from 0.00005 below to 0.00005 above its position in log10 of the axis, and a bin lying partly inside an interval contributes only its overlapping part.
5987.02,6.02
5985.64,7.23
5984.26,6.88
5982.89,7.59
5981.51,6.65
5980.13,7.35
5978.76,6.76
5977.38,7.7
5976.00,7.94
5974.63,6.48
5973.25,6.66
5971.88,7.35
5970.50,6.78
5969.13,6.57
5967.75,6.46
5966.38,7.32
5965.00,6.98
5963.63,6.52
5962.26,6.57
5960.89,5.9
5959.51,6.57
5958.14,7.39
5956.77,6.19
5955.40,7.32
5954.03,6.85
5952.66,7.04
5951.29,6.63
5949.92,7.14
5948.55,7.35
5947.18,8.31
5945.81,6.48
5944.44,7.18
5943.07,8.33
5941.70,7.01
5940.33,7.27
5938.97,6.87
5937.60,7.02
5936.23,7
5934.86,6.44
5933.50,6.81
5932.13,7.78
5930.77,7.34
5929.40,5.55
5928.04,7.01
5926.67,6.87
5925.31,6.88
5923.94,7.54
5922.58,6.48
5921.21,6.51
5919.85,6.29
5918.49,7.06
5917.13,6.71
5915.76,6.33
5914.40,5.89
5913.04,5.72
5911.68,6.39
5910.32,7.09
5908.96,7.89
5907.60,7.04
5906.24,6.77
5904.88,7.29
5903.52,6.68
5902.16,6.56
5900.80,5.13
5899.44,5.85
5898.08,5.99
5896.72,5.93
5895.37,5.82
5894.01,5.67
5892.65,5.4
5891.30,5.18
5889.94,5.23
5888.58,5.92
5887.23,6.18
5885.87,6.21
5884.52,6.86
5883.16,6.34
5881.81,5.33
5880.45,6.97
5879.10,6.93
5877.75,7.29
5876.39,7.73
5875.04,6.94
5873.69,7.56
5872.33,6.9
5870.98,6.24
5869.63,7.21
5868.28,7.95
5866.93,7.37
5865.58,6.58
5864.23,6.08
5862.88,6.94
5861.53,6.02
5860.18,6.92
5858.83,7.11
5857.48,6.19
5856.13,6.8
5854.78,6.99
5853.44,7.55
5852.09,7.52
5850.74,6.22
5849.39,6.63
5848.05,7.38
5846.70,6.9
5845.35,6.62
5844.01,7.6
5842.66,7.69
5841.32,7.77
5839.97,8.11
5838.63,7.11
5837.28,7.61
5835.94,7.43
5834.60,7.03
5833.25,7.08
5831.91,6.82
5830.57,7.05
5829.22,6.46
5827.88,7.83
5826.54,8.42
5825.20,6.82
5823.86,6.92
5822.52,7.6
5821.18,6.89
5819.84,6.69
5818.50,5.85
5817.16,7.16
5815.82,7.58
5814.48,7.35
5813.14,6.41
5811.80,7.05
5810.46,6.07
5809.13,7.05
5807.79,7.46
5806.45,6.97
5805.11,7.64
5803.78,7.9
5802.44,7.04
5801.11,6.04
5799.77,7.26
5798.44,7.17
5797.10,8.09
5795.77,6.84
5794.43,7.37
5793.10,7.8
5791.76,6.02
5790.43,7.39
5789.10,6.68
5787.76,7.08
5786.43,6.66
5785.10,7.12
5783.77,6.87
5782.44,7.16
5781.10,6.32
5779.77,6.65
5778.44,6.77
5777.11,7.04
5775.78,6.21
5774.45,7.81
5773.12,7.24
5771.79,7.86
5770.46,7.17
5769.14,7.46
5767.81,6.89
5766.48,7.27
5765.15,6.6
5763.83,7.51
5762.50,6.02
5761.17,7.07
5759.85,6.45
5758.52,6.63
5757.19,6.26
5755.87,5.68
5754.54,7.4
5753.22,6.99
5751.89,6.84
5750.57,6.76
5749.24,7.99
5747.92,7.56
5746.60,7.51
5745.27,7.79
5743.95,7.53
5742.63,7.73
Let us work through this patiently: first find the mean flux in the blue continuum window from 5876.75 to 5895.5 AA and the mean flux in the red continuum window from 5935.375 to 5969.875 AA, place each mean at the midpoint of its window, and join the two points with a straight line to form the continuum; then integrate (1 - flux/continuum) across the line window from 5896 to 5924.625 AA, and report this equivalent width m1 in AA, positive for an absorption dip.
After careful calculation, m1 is -0.4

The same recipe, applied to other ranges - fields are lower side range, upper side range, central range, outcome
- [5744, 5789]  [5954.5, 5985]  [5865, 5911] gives 2.73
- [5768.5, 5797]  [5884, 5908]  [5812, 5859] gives -3.74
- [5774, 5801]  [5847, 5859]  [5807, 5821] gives 0.19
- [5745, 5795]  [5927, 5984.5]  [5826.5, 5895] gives 1.45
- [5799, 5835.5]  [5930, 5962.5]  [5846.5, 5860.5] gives 0.24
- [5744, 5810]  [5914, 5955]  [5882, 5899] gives 2.67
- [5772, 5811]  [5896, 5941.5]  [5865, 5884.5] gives -0.44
